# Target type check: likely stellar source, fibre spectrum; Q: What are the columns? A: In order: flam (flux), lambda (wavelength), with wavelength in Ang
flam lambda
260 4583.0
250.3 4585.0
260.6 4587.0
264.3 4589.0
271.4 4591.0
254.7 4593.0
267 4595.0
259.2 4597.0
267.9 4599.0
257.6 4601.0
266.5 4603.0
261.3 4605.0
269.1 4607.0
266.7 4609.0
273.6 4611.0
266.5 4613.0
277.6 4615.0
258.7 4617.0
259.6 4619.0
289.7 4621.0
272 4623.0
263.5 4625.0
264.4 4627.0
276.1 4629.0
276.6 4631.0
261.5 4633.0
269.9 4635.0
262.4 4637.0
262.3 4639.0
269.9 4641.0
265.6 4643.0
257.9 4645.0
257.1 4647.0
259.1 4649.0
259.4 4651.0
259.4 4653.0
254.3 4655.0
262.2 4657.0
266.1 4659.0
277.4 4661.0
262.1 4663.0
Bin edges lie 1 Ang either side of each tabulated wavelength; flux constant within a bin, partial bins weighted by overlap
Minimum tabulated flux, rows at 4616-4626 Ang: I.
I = 258.7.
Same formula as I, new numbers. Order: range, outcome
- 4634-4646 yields 257.9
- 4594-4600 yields 259.2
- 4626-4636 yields 261.5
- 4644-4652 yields 257.1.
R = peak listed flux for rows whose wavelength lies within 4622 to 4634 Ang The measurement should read 276.6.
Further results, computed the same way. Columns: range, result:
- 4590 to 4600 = 271.4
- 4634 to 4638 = 269.9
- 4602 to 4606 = 266.5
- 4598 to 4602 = 267.9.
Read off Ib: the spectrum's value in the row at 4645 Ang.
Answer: 257.9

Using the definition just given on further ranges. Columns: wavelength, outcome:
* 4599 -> 267.9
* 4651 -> 259.4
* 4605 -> 261.3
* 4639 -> 262.3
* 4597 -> 259.2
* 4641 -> 269.9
